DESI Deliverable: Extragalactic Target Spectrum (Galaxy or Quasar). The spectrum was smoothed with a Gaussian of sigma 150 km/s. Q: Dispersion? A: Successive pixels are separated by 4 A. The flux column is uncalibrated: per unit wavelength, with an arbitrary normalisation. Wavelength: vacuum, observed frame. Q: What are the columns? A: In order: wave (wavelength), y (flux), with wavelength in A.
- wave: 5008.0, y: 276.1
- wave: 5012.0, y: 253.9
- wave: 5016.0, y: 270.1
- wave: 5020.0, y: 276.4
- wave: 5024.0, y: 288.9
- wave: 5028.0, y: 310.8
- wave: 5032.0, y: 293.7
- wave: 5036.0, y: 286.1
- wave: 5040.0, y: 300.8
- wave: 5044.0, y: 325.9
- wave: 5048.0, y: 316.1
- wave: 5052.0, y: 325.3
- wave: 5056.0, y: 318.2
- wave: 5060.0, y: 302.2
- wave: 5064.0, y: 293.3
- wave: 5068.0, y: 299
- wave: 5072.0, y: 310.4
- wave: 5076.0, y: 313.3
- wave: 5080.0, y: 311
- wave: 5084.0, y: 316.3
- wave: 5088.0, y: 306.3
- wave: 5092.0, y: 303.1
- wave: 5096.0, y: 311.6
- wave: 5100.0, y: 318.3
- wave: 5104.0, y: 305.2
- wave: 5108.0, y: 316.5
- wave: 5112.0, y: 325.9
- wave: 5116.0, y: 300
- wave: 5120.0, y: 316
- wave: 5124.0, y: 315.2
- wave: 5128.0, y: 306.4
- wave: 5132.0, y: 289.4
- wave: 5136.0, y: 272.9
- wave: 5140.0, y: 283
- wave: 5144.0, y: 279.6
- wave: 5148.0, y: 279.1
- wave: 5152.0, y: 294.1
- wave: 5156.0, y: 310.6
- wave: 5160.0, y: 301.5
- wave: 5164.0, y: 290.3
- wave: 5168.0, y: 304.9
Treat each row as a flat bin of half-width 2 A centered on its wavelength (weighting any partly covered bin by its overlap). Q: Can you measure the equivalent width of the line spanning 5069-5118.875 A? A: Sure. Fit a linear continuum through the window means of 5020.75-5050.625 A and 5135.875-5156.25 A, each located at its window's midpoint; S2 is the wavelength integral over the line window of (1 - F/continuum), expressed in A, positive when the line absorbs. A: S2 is -3.0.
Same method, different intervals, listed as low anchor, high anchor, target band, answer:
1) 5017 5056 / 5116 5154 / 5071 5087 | -0.75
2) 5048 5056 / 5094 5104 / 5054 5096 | 1.28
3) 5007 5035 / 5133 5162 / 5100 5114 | -1.45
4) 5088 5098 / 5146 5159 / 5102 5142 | -0.22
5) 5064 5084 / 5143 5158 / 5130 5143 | 0.57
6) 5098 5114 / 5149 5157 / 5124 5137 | 0.52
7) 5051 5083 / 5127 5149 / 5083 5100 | -0.54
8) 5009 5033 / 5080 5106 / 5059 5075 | -0.11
